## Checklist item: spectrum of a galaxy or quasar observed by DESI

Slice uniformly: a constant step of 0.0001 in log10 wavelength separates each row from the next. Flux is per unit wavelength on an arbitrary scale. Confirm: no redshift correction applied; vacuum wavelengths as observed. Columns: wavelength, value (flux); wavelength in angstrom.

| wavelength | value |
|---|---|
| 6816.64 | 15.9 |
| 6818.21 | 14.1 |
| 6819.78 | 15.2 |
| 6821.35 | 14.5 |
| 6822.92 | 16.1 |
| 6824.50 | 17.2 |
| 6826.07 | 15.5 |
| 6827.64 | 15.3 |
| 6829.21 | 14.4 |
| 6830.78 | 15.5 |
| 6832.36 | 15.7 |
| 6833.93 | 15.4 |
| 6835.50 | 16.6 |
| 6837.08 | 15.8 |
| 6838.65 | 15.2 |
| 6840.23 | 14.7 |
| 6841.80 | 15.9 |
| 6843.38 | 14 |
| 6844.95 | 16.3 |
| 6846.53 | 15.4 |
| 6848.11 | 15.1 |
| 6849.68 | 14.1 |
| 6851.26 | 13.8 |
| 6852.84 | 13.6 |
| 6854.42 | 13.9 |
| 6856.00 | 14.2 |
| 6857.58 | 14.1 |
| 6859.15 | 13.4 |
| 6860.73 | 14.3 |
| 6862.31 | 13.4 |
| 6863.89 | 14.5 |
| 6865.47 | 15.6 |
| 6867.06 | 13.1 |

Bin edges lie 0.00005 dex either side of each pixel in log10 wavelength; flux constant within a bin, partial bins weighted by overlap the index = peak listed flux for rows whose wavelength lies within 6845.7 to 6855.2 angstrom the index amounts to 15.4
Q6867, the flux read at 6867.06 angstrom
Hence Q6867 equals 13.1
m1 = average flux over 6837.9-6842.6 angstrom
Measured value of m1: 15.3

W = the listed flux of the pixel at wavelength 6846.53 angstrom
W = 15.4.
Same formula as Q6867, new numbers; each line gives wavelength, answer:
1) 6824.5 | 17.2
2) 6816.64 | 15.9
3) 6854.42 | 13.9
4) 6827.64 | 15.3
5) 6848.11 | 15.1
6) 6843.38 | 14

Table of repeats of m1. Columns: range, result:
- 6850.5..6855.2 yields 13.8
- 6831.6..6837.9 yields 15.9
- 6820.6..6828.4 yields 15.7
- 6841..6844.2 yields 15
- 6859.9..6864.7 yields 14.1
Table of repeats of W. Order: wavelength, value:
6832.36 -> 15.7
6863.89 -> 14.5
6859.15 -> 13.4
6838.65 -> 15.2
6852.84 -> 13.6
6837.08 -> 15.8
